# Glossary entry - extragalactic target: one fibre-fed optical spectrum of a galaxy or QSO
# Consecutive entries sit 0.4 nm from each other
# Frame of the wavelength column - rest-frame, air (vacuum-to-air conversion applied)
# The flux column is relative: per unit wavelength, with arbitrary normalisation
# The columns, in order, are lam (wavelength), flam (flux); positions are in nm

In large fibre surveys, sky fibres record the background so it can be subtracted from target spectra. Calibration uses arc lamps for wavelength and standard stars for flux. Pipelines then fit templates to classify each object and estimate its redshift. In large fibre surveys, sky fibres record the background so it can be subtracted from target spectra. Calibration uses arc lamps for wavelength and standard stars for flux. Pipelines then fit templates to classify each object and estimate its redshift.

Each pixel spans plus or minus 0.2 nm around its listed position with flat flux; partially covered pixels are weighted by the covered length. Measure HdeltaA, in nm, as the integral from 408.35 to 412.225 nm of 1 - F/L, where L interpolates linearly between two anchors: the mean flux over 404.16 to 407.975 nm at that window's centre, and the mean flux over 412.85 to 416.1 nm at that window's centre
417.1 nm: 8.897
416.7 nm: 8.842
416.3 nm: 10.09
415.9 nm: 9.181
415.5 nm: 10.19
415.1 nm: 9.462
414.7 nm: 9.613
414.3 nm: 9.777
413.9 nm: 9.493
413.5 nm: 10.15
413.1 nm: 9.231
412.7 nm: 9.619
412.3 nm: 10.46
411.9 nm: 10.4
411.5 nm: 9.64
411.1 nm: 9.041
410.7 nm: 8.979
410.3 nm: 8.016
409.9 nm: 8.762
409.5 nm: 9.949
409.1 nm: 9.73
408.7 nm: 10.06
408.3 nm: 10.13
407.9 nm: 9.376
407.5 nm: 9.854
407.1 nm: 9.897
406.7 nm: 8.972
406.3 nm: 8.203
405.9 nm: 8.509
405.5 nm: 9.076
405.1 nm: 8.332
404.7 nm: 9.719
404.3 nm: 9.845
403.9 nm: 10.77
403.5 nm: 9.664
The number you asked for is -0.02 nm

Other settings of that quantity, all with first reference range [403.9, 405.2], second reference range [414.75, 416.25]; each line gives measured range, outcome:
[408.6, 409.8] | -0.02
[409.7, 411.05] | 0.14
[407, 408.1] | -0.01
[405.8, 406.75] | 0.11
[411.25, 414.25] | -0.06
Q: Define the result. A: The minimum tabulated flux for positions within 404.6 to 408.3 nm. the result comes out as 8.203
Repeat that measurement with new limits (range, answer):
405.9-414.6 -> 8.016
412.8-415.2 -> 9.231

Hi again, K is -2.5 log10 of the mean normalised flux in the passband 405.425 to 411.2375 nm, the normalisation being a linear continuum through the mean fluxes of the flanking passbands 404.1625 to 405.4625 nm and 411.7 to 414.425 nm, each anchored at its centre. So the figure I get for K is 0.03 mag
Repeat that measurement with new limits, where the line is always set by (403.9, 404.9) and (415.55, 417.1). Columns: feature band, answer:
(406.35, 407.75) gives 0.05 mag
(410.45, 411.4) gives 0.07 mag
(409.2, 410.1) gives 0.04 mag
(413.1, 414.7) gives -0.02 mag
